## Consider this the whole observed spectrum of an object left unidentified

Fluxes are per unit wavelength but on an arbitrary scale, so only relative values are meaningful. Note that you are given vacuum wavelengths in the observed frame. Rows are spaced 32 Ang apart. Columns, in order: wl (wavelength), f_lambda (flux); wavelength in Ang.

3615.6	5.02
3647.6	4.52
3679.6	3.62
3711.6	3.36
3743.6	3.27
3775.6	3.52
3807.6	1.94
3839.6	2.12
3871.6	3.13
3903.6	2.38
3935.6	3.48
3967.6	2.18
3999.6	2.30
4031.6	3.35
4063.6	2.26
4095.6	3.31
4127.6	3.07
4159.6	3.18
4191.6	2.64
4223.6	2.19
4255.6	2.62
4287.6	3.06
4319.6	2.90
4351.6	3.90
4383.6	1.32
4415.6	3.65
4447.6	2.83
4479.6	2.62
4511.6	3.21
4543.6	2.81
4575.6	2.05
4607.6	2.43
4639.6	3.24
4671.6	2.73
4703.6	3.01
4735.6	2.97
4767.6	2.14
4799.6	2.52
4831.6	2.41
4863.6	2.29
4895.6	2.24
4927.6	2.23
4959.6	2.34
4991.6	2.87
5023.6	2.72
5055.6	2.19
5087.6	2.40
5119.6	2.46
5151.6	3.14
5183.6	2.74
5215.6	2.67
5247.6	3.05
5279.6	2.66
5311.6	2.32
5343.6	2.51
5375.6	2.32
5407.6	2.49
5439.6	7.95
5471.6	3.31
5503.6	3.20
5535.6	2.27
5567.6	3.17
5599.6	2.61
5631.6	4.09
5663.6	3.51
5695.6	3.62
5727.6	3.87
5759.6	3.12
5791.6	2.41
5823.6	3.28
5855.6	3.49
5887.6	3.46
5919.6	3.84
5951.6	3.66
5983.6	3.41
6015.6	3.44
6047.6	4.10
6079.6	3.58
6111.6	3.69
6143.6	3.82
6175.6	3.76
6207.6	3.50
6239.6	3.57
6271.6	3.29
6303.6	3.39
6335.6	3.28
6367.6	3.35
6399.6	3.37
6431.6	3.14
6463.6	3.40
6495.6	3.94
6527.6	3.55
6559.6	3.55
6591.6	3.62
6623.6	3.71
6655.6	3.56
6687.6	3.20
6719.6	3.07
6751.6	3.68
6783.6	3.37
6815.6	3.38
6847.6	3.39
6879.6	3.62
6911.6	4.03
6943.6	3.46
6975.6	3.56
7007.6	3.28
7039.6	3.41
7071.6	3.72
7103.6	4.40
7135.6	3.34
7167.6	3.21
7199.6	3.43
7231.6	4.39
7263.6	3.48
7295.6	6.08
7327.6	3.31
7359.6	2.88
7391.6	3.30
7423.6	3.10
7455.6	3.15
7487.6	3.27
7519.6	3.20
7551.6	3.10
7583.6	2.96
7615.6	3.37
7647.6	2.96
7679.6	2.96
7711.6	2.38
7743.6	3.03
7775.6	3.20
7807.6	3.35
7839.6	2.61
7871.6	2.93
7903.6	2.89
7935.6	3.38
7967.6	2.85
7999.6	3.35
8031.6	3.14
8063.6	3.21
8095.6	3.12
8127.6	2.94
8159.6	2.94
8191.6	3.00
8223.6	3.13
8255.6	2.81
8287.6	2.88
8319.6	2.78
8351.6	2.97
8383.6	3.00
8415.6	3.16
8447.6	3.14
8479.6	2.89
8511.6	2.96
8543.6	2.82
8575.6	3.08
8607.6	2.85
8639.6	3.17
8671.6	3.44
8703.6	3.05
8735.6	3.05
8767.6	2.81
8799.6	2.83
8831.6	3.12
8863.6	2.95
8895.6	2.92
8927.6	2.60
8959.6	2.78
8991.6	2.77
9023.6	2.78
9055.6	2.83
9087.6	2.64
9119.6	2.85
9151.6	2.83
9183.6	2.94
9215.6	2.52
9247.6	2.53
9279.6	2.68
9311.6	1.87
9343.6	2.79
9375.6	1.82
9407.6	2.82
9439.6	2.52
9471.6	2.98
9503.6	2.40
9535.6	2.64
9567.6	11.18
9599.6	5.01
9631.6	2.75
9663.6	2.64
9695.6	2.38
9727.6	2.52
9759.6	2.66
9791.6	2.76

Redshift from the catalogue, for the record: 0.458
